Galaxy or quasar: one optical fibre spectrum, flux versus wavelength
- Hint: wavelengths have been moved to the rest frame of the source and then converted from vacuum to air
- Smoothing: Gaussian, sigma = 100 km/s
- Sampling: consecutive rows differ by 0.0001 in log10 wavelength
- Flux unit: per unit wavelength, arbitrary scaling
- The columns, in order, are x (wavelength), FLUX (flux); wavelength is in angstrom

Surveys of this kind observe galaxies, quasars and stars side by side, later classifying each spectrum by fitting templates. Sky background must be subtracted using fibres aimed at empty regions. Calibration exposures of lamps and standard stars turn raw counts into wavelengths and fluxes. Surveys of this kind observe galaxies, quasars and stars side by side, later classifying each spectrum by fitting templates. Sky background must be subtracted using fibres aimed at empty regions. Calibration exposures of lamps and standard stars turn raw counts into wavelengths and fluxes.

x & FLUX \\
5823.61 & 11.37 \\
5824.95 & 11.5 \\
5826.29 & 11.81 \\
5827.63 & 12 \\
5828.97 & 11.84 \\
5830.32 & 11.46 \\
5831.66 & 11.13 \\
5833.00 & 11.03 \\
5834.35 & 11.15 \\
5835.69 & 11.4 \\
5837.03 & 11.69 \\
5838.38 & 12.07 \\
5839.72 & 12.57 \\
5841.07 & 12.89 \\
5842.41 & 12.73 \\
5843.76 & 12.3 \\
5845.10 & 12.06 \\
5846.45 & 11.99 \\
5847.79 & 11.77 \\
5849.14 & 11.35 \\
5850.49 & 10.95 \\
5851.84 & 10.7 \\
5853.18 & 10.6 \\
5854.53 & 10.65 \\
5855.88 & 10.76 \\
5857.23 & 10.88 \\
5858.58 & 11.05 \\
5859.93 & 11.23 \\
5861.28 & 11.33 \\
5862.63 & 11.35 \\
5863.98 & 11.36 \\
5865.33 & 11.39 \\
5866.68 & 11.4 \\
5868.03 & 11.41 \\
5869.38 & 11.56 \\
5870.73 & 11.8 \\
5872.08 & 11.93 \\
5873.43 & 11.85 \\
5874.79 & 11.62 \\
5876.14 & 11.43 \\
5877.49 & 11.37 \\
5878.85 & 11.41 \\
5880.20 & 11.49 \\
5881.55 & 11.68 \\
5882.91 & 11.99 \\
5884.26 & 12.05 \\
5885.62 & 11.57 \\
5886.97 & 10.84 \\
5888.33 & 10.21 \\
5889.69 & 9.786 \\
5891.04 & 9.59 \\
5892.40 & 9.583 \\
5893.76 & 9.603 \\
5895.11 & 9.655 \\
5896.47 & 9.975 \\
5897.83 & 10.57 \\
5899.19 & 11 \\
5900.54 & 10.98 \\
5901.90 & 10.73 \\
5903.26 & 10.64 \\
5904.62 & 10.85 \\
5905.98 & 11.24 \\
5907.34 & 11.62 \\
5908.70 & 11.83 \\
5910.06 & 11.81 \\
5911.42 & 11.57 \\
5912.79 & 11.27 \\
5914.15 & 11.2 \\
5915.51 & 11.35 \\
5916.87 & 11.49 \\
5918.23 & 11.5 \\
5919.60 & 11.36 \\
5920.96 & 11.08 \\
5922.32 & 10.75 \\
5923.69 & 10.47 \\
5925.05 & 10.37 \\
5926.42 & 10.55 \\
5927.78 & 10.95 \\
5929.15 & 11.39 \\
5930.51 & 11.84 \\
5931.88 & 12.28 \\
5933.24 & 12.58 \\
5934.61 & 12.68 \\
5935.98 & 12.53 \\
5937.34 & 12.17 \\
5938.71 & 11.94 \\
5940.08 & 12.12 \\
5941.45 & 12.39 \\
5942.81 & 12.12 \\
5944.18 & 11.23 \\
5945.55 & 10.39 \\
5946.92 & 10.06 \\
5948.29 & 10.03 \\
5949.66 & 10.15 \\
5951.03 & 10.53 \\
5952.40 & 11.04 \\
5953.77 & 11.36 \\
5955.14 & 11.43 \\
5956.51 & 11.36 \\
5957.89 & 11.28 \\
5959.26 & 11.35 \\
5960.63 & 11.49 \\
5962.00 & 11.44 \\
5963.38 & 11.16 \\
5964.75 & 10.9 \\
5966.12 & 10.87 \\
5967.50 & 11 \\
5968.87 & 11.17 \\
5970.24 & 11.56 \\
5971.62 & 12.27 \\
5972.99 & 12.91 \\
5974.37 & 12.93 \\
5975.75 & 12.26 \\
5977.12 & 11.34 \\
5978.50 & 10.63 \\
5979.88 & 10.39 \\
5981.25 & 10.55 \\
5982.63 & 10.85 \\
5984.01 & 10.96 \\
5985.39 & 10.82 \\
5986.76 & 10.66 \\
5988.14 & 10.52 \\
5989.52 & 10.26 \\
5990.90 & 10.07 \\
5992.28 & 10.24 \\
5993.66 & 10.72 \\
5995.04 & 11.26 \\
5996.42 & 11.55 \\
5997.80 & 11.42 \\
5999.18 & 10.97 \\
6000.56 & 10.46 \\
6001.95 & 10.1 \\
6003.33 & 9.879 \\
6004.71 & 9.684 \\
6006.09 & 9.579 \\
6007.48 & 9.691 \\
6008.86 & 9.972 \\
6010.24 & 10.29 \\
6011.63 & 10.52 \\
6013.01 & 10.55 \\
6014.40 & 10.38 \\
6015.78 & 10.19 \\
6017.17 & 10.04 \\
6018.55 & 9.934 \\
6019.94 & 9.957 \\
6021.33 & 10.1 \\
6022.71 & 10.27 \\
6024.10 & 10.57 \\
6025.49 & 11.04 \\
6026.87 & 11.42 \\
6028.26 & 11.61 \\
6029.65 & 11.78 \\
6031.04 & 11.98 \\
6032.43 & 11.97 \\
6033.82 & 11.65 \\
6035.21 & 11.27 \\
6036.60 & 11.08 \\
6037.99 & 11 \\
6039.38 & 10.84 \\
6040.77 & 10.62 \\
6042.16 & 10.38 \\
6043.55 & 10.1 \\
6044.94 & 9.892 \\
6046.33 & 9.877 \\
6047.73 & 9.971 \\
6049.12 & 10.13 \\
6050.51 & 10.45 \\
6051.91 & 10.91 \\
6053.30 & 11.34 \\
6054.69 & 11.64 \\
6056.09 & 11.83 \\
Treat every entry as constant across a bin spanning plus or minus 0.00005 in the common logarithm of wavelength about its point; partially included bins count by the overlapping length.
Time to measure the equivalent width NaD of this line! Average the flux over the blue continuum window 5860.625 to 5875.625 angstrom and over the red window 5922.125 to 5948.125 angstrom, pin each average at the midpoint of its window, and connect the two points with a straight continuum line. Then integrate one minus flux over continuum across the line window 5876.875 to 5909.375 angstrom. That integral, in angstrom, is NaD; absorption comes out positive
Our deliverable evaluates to 1.9 angstrom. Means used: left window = 11.5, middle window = 10.8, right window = 11.5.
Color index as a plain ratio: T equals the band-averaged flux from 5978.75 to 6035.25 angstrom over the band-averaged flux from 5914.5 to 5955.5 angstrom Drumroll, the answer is 0.9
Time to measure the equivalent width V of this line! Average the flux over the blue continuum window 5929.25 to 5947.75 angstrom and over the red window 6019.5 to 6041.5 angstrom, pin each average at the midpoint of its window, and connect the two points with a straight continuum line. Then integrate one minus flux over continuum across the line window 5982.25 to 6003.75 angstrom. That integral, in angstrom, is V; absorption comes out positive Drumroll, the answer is 1.3 angstrom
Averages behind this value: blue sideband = 11.8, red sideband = 11.1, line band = 10.7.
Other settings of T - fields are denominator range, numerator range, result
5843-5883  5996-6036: 0.93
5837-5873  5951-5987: 0.98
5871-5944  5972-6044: 0.96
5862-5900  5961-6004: 1.00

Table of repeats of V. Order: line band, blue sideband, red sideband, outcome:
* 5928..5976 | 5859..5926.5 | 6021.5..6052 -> -2.4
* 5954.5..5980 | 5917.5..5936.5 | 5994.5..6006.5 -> -1.2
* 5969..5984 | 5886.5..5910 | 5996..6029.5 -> -1.5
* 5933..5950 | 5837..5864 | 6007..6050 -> -0.8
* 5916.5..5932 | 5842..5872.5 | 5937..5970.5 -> 0.2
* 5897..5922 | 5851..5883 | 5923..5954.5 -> 0.3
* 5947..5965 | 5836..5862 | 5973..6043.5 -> 0.0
